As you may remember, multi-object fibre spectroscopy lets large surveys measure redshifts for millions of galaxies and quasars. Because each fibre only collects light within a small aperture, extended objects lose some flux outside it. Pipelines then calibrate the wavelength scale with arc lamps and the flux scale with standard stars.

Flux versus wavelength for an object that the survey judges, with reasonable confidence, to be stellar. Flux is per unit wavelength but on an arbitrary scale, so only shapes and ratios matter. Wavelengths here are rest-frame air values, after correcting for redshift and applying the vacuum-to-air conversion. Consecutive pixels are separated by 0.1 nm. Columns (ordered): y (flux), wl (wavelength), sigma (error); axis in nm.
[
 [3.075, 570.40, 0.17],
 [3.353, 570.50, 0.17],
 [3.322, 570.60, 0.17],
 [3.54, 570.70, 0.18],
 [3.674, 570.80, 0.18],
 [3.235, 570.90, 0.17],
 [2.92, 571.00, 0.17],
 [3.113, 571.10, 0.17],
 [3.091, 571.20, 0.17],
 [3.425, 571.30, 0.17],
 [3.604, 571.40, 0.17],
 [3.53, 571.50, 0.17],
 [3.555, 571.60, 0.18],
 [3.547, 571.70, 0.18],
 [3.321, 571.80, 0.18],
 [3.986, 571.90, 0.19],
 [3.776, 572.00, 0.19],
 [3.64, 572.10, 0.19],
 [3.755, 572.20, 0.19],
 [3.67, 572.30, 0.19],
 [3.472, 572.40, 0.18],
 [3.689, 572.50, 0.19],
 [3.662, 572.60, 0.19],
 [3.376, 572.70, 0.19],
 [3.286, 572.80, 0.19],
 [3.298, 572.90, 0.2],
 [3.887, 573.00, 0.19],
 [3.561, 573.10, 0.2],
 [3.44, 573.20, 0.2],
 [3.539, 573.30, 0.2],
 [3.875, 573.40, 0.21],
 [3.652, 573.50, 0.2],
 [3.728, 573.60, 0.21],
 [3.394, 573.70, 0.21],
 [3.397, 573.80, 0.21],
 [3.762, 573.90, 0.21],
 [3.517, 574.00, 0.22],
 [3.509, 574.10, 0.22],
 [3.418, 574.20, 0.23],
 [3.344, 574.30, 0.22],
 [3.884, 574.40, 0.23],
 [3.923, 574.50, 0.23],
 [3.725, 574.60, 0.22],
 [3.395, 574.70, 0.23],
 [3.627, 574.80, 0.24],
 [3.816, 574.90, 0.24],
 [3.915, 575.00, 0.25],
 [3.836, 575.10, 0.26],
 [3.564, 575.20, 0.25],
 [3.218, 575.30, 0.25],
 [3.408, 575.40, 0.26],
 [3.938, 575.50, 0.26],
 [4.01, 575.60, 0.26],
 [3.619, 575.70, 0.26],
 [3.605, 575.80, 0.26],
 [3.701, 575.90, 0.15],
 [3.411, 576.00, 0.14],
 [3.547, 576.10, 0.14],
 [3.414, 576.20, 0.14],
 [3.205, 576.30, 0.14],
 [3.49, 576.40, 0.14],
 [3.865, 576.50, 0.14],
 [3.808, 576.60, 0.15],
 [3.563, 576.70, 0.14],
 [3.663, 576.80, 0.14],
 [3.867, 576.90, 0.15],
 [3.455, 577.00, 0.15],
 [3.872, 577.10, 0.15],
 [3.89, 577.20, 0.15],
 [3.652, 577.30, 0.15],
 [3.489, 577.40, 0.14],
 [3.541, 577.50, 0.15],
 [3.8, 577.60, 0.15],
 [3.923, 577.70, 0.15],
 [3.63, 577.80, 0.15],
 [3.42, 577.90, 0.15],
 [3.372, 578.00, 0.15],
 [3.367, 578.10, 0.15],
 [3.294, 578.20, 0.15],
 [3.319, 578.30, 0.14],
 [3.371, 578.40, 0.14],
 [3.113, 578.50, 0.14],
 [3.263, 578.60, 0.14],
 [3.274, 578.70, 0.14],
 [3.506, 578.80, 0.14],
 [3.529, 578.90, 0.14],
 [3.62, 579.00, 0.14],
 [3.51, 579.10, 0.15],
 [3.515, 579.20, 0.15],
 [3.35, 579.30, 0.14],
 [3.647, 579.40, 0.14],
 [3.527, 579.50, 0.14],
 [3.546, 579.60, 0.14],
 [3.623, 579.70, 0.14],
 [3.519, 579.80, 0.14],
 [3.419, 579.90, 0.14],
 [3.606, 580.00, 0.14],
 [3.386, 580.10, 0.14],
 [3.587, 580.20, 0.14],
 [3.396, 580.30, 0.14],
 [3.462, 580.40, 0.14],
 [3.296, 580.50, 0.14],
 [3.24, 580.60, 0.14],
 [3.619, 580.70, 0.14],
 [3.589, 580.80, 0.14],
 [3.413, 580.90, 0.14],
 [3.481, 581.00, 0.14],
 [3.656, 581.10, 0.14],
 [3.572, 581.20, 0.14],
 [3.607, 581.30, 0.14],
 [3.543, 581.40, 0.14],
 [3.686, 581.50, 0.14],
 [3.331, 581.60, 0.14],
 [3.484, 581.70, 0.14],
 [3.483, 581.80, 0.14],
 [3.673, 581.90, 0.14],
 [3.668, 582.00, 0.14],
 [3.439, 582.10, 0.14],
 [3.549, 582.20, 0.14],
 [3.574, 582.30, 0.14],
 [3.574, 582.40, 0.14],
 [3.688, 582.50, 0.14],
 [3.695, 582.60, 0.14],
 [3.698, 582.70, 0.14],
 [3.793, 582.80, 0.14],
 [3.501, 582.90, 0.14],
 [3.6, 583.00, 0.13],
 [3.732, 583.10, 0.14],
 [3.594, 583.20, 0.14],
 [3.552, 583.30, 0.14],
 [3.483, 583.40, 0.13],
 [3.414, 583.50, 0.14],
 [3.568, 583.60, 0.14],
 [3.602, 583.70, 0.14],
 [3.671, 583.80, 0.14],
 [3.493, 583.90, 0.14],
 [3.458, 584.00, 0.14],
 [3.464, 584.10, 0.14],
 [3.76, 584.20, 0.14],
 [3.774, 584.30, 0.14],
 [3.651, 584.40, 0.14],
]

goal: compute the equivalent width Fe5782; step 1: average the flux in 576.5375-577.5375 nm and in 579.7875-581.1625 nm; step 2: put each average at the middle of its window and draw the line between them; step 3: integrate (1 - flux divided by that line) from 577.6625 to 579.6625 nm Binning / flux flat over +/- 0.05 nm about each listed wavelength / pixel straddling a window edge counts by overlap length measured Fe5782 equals 0.07 nm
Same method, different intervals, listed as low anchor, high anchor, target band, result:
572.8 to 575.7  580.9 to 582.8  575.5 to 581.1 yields 0.10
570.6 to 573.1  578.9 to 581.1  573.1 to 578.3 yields -0.17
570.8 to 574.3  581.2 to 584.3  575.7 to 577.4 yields -0.04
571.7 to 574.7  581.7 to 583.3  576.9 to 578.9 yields 0.05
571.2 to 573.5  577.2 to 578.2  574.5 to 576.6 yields -0.03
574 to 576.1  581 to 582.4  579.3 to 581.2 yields 0.04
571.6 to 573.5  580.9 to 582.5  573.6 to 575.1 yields -0.02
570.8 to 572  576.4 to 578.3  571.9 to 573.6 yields -0.07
